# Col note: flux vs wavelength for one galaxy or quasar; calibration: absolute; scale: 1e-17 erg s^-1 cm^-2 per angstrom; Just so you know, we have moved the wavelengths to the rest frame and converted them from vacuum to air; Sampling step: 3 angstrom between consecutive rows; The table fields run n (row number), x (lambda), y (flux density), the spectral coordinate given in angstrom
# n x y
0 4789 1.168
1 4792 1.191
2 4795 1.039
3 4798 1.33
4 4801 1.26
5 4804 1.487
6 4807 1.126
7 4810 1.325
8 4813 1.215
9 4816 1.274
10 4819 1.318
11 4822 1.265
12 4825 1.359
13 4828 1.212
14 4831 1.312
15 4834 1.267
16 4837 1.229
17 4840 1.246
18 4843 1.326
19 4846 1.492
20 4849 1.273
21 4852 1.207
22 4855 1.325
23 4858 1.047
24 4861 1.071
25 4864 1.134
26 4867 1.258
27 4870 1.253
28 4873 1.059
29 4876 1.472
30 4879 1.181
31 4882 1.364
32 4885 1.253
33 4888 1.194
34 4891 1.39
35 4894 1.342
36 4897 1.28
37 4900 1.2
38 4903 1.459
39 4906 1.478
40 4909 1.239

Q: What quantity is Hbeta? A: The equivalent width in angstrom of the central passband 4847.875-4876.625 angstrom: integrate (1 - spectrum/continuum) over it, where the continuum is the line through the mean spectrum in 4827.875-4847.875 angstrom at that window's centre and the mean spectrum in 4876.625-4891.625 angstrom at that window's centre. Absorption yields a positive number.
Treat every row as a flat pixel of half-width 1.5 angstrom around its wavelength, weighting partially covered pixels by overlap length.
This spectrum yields 2.01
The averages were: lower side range 1.3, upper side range 1.28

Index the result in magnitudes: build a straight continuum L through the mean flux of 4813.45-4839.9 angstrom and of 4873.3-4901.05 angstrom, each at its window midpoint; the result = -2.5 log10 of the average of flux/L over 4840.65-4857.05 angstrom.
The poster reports -0.03 mag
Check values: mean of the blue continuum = 1.28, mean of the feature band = 1.31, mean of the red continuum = 1.29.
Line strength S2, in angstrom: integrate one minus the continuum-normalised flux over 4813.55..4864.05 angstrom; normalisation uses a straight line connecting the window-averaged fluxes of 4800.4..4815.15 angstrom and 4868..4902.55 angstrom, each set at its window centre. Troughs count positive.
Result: 0.9 angstrom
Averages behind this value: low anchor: 1.28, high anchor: 1.28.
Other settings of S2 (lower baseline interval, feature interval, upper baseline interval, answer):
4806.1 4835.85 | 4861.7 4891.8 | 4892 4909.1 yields 1.7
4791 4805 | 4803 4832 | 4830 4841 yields -0.6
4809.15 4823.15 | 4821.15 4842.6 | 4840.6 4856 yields 0.4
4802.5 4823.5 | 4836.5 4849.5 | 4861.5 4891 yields -0.6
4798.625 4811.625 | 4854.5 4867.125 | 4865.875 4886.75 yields 1.3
